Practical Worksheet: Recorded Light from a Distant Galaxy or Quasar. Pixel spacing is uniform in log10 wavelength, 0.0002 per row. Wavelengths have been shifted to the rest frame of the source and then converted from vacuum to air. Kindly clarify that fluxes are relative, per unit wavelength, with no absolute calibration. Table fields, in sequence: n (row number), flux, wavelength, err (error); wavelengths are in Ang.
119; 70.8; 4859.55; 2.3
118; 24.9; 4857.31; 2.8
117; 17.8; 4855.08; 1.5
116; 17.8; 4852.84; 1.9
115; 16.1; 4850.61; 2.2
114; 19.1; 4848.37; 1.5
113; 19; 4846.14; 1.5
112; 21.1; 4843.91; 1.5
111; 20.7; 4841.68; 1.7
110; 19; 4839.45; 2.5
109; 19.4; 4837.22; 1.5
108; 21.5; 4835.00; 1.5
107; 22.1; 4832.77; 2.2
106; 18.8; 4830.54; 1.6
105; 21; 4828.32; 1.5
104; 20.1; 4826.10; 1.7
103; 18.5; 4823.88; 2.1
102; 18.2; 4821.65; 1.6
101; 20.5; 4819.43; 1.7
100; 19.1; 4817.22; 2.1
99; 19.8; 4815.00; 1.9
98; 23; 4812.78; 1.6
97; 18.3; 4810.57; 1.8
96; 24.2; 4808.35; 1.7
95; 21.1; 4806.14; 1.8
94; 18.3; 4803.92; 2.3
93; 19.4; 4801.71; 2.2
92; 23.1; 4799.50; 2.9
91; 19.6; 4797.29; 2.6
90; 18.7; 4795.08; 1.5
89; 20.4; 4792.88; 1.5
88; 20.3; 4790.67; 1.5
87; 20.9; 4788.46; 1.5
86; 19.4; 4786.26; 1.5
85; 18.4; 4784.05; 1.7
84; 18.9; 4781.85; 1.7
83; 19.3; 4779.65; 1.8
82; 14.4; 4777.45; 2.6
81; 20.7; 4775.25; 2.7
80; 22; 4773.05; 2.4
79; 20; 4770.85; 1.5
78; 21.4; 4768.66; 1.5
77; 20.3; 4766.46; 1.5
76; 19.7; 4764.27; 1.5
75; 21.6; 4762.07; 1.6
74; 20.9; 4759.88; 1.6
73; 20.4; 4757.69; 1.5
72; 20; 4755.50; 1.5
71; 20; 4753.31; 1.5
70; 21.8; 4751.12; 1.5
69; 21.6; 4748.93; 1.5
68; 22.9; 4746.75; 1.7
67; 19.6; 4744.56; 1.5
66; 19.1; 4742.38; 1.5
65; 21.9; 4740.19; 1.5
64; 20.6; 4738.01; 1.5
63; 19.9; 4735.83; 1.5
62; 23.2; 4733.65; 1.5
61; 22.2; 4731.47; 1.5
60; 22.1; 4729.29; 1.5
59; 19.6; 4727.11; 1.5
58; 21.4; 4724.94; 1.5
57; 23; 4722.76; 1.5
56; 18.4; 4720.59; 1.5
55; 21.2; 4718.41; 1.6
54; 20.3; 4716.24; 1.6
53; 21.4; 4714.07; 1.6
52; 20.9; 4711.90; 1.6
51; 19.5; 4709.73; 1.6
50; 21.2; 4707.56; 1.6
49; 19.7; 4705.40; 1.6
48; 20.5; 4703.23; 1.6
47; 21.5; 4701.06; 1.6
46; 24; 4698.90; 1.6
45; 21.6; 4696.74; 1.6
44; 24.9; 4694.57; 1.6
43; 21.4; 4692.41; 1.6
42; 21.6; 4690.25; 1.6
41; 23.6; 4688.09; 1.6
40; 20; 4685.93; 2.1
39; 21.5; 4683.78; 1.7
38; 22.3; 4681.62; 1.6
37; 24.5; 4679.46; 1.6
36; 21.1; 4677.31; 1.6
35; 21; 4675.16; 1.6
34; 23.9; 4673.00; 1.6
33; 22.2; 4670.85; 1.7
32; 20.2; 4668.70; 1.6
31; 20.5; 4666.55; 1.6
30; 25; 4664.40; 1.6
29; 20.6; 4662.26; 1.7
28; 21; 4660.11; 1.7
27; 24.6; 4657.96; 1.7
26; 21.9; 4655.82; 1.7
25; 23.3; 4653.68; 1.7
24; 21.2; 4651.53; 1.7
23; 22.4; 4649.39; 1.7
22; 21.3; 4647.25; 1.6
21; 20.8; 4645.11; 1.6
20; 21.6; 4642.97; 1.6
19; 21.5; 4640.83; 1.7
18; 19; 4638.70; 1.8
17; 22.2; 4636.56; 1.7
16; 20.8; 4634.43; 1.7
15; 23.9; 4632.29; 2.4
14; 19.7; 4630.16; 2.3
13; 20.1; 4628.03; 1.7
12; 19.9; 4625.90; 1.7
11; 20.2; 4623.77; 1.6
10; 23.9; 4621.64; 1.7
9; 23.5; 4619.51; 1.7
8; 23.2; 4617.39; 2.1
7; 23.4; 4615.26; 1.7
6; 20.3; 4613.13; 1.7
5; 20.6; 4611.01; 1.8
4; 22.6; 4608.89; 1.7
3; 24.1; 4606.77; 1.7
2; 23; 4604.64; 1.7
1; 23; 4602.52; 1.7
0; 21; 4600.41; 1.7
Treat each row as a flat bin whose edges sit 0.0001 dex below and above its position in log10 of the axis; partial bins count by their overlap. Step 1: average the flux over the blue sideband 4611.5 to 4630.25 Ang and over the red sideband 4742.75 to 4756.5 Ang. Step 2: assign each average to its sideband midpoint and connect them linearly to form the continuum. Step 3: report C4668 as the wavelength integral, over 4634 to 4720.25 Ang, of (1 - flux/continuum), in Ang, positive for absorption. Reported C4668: -1.4 Ang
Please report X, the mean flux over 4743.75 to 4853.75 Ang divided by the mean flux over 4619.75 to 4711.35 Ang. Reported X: 0.9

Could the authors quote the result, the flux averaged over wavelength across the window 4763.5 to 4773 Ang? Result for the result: 20.6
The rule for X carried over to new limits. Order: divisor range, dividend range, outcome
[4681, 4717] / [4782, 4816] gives 0.94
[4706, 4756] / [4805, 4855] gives 0.95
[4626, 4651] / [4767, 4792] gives 0.93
